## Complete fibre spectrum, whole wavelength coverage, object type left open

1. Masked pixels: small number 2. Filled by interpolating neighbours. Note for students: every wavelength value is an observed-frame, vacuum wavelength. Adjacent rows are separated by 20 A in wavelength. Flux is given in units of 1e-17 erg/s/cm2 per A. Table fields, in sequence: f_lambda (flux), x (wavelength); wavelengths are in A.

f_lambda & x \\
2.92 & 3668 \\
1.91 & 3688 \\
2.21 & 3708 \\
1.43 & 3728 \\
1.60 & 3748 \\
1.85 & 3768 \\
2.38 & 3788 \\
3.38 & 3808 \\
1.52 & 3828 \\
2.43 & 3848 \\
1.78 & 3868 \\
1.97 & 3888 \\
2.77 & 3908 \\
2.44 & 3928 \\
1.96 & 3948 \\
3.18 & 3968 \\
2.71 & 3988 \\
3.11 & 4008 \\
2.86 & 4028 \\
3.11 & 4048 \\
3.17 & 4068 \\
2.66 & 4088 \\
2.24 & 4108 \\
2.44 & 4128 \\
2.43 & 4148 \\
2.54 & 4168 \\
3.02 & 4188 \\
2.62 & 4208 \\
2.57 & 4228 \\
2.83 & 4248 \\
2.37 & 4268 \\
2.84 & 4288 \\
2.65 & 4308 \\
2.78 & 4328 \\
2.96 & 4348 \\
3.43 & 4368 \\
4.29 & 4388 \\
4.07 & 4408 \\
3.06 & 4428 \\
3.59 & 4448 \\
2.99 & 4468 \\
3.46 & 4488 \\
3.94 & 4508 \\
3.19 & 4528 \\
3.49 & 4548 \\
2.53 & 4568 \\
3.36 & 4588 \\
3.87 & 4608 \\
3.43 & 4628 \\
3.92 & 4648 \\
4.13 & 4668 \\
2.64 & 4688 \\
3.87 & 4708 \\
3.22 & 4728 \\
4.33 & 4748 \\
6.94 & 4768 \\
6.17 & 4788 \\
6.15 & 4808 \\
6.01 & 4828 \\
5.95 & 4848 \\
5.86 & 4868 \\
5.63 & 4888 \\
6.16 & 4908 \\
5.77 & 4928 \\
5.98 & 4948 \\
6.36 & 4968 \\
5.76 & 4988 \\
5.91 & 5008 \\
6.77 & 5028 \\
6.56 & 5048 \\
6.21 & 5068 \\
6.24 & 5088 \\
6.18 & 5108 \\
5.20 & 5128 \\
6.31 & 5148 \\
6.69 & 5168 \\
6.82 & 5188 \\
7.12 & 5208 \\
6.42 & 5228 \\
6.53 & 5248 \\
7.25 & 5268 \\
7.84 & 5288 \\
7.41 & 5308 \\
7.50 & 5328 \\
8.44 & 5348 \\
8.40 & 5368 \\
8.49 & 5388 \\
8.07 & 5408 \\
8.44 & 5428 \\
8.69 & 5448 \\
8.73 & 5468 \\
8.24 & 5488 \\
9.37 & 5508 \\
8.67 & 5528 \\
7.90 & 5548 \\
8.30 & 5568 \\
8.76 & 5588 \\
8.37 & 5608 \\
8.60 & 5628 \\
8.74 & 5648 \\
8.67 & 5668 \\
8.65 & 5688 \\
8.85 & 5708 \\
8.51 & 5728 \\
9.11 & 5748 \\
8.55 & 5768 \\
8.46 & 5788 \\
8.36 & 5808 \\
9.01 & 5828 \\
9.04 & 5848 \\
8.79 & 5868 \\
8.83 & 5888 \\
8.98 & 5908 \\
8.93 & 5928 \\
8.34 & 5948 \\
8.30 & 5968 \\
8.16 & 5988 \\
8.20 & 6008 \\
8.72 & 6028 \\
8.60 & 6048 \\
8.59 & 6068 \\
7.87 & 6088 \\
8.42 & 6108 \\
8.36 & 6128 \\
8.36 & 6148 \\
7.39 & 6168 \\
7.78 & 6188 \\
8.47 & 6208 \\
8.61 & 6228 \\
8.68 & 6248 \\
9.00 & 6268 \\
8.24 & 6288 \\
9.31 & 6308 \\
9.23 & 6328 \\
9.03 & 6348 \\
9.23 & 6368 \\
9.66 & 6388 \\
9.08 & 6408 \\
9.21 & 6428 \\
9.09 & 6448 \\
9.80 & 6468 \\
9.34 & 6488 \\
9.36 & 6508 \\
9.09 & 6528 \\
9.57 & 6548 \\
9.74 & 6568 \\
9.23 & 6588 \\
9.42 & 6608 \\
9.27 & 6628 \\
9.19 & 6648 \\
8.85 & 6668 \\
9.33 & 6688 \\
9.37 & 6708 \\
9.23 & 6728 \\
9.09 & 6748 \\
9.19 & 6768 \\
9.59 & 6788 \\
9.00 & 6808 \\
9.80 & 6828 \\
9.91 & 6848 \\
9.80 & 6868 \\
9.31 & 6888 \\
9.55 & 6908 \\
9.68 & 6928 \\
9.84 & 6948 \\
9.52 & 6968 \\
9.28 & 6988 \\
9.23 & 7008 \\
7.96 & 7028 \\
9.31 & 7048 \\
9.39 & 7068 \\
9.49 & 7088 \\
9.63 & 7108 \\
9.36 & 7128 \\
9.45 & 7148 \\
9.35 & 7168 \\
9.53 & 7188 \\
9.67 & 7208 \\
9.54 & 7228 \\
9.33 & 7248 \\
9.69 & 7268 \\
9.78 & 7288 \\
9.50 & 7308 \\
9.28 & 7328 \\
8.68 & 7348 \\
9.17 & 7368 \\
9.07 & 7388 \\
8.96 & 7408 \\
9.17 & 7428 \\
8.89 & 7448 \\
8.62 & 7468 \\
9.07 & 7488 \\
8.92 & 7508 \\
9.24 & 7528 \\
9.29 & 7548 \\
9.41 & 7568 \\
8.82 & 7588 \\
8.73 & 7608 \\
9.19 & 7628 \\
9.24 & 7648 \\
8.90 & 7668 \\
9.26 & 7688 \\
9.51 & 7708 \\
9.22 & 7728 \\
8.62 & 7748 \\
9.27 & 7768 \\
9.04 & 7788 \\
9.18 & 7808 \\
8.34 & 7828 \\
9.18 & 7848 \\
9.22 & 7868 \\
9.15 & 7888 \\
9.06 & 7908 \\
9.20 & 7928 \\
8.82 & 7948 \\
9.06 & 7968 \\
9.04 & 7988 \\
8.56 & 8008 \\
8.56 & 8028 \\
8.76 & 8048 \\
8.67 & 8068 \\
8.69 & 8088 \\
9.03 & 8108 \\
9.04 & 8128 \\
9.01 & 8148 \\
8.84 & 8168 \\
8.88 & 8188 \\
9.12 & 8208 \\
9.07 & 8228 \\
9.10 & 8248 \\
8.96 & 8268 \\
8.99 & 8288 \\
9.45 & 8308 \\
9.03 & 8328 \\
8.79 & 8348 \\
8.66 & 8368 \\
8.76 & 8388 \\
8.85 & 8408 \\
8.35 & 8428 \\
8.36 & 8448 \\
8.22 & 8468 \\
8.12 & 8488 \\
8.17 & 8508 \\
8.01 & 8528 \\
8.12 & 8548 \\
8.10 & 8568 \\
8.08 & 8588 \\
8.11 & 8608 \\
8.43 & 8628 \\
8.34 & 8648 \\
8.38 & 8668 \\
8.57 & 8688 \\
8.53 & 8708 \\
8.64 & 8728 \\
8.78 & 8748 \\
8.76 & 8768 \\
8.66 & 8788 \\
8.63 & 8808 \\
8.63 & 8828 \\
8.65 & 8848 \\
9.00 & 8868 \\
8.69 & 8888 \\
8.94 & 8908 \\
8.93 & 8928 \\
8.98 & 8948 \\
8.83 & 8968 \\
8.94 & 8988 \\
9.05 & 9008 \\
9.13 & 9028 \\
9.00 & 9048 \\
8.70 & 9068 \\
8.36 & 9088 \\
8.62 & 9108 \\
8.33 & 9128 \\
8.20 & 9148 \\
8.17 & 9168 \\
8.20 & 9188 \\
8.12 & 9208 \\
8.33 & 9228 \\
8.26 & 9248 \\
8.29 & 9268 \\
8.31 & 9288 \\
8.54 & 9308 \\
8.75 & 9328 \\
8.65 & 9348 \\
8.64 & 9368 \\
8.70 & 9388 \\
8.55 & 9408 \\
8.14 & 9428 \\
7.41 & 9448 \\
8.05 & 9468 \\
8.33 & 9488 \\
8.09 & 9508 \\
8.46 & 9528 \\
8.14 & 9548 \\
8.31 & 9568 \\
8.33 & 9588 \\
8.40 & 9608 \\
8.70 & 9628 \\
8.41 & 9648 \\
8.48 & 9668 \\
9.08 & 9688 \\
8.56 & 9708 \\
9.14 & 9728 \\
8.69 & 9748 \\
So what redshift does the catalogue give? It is 0.19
